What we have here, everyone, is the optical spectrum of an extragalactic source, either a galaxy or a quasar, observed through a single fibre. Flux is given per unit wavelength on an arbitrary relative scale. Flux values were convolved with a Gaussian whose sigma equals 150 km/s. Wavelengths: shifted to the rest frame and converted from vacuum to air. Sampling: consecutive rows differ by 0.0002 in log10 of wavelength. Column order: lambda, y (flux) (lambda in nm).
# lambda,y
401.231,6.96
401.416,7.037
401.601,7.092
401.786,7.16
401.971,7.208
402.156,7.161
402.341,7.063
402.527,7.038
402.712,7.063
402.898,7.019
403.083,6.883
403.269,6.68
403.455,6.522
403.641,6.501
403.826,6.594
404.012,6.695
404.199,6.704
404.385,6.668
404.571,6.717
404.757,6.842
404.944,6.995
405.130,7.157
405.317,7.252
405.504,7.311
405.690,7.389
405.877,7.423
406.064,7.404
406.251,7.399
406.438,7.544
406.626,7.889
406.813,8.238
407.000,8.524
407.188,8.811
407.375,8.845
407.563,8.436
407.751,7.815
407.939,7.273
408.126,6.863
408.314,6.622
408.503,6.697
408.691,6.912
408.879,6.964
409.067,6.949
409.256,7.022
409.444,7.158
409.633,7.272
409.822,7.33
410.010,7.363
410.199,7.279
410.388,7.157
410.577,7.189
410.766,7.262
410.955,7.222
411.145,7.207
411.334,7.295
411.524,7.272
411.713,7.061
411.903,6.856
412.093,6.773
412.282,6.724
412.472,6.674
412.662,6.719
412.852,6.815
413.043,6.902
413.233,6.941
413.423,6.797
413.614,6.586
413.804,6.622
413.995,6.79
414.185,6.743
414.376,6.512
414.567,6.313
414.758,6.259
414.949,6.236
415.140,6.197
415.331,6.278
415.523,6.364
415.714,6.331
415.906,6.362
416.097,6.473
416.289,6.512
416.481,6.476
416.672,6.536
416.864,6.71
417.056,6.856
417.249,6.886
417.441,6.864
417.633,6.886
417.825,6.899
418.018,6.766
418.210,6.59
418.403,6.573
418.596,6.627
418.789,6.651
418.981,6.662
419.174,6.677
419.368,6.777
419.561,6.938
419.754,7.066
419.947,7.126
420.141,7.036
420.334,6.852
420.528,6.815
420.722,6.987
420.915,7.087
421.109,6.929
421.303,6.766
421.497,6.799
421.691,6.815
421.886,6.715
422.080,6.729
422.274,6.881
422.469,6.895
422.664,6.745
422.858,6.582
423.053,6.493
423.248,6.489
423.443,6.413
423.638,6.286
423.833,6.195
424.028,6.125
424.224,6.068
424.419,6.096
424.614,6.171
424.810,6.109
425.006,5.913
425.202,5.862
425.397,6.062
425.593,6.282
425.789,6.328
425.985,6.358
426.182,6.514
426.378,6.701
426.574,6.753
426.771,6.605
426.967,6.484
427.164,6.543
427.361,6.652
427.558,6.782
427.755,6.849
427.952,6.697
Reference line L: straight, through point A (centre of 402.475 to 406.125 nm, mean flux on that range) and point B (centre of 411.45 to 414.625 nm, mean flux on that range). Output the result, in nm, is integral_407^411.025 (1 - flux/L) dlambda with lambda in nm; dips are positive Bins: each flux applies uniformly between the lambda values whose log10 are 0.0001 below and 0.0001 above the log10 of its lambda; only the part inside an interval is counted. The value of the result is -0.31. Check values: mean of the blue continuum 6.94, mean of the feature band 7.38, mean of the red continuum 6.77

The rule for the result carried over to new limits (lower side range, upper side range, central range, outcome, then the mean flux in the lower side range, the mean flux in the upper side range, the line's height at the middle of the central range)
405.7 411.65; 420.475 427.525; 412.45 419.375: 0.38 nm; 7.44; 6.51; 7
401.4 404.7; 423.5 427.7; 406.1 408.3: -0.37 nm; 6.87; 6.33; 6.77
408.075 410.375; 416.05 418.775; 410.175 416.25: 0.11 nm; 7.04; 6.69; 6.87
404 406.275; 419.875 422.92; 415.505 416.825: 0.09 nm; 7.08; 6.86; 6.93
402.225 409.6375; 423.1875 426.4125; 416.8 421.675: -0.24 nm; 7.23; 6.22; 6.52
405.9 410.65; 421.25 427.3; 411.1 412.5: 0.05 nm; 7.48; 6.44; 7.25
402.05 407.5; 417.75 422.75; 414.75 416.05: 0.12 nm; 7.26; 6.82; 6.96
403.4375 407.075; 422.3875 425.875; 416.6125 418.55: -0.05 nm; 7.2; 6.28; 6.6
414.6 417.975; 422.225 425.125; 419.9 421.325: -0.12 nm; 6.54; 6.35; 6.43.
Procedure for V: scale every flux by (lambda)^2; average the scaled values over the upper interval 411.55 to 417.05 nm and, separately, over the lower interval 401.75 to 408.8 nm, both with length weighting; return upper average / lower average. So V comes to 1.0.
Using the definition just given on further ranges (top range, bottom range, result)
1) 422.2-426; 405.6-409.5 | 0.91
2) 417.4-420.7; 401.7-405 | 1.07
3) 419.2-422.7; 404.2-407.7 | 0.98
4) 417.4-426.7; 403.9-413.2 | 0.97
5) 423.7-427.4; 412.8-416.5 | 1.02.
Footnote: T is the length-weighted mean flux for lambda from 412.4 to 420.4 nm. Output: 6.66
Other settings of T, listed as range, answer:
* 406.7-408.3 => 8.03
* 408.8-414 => 7.01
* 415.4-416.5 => 6.41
